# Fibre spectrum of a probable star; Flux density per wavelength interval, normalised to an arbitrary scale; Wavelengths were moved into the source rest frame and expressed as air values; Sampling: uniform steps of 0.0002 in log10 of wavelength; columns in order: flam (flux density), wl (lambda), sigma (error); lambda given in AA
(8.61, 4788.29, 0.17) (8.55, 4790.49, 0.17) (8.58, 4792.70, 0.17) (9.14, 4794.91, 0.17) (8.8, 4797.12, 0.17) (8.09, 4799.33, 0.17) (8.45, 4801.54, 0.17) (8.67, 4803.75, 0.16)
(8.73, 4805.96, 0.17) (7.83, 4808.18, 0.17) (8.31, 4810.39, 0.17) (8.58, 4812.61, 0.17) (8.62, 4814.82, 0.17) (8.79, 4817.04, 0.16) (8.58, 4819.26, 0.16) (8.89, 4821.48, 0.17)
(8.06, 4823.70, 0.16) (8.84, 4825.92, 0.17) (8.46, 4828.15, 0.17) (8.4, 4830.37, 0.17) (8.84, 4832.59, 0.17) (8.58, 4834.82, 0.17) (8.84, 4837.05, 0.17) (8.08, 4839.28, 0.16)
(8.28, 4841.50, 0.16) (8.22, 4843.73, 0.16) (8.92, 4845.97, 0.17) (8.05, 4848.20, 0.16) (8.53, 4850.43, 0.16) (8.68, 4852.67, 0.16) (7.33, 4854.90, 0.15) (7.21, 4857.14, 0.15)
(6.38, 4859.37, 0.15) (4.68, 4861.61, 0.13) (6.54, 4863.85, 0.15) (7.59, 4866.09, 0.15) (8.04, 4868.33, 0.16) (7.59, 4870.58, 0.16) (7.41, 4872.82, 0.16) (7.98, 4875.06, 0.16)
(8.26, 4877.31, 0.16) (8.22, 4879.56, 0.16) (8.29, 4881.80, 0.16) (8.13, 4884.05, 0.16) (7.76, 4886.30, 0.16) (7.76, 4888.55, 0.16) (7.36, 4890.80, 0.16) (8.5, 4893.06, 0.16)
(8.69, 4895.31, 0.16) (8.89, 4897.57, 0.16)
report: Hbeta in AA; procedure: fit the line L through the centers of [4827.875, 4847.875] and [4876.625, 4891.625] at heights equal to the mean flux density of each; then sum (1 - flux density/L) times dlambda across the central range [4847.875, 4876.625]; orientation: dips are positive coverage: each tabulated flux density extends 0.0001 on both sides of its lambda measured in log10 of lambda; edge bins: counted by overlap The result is 2.9 AA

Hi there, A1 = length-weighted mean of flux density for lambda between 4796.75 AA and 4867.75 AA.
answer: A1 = 8.14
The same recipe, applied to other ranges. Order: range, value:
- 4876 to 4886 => 8.18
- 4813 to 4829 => 8.61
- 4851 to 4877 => 7.28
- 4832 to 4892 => 7.83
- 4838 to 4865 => 7.58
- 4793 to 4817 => 8.54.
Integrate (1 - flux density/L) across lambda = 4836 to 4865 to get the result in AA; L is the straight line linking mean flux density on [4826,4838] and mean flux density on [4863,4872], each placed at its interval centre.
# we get 1.4 AA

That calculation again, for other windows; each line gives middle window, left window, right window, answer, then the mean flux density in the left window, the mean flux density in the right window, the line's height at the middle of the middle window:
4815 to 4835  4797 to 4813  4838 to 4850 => -0.57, 8.4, 8.33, 8.37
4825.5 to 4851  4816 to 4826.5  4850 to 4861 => -1.48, 8.62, 7.43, 8.03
